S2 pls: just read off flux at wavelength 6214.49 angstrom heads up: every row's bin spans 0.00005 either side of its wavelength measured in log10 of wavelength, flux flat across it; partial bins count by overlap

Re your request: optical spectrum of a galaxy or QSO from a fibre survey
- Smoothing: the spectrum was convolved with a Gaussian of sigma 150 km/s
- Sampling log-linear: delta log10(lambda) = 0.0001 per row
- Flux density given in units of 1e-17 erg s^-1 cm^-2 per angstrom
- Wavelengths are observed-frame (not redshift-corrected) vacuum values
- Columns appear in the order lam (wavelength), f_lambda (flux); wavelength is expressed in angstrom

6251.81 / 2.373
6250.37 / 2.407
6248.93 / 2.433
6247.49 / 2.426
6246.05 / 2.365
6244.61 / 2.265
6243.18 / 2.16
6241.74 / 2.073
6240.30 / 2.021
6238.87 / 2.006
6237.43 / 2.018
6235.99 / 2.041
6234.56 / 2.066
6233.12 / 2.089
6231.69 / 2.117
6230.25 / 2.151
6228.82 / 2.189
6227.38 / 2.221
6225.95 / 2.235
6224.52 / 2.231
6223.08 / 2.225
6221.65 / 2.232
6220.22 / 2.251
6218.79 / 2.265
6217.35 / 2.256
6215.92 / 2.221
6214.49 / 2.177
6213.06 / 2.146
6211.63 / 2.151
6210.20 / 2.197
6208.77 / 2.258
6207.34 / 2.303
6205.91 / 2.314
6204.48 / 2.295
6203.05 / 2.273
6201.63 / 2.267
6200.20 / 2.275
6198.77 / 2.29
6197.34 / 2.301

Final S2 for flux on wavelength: 2.177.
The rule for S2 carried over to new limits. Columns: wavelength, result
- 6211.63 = 2.151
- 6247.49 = 2.426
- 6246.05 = 2.365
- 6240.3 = 2.021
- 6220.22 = 2.251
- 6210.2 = 2.197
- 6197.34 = 2.301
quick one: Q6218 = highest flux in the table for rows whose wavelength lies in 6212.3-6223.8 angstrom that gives 2.265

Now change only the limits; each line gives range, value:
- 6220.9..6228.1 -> 2.235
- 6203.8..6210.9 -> 2.314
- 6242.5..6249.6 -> 2.433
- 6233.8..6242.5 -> 2.073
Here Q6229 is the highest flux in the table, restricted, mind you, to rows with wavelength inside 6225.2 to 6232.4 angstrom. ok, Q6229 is 2.235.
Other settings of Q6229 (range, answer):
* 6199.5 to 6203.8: 2.275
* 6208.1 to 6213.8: 2.258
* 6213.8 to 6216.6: 2.221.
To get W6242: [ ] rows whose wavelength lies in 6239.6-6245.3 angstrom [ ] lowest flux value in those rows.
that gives 2.021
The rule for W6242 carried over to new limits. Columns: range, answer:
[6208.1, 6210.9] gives 2.197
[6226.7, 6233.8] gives 2.089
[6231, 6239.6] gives 2.006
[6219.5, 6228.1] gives 2.221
